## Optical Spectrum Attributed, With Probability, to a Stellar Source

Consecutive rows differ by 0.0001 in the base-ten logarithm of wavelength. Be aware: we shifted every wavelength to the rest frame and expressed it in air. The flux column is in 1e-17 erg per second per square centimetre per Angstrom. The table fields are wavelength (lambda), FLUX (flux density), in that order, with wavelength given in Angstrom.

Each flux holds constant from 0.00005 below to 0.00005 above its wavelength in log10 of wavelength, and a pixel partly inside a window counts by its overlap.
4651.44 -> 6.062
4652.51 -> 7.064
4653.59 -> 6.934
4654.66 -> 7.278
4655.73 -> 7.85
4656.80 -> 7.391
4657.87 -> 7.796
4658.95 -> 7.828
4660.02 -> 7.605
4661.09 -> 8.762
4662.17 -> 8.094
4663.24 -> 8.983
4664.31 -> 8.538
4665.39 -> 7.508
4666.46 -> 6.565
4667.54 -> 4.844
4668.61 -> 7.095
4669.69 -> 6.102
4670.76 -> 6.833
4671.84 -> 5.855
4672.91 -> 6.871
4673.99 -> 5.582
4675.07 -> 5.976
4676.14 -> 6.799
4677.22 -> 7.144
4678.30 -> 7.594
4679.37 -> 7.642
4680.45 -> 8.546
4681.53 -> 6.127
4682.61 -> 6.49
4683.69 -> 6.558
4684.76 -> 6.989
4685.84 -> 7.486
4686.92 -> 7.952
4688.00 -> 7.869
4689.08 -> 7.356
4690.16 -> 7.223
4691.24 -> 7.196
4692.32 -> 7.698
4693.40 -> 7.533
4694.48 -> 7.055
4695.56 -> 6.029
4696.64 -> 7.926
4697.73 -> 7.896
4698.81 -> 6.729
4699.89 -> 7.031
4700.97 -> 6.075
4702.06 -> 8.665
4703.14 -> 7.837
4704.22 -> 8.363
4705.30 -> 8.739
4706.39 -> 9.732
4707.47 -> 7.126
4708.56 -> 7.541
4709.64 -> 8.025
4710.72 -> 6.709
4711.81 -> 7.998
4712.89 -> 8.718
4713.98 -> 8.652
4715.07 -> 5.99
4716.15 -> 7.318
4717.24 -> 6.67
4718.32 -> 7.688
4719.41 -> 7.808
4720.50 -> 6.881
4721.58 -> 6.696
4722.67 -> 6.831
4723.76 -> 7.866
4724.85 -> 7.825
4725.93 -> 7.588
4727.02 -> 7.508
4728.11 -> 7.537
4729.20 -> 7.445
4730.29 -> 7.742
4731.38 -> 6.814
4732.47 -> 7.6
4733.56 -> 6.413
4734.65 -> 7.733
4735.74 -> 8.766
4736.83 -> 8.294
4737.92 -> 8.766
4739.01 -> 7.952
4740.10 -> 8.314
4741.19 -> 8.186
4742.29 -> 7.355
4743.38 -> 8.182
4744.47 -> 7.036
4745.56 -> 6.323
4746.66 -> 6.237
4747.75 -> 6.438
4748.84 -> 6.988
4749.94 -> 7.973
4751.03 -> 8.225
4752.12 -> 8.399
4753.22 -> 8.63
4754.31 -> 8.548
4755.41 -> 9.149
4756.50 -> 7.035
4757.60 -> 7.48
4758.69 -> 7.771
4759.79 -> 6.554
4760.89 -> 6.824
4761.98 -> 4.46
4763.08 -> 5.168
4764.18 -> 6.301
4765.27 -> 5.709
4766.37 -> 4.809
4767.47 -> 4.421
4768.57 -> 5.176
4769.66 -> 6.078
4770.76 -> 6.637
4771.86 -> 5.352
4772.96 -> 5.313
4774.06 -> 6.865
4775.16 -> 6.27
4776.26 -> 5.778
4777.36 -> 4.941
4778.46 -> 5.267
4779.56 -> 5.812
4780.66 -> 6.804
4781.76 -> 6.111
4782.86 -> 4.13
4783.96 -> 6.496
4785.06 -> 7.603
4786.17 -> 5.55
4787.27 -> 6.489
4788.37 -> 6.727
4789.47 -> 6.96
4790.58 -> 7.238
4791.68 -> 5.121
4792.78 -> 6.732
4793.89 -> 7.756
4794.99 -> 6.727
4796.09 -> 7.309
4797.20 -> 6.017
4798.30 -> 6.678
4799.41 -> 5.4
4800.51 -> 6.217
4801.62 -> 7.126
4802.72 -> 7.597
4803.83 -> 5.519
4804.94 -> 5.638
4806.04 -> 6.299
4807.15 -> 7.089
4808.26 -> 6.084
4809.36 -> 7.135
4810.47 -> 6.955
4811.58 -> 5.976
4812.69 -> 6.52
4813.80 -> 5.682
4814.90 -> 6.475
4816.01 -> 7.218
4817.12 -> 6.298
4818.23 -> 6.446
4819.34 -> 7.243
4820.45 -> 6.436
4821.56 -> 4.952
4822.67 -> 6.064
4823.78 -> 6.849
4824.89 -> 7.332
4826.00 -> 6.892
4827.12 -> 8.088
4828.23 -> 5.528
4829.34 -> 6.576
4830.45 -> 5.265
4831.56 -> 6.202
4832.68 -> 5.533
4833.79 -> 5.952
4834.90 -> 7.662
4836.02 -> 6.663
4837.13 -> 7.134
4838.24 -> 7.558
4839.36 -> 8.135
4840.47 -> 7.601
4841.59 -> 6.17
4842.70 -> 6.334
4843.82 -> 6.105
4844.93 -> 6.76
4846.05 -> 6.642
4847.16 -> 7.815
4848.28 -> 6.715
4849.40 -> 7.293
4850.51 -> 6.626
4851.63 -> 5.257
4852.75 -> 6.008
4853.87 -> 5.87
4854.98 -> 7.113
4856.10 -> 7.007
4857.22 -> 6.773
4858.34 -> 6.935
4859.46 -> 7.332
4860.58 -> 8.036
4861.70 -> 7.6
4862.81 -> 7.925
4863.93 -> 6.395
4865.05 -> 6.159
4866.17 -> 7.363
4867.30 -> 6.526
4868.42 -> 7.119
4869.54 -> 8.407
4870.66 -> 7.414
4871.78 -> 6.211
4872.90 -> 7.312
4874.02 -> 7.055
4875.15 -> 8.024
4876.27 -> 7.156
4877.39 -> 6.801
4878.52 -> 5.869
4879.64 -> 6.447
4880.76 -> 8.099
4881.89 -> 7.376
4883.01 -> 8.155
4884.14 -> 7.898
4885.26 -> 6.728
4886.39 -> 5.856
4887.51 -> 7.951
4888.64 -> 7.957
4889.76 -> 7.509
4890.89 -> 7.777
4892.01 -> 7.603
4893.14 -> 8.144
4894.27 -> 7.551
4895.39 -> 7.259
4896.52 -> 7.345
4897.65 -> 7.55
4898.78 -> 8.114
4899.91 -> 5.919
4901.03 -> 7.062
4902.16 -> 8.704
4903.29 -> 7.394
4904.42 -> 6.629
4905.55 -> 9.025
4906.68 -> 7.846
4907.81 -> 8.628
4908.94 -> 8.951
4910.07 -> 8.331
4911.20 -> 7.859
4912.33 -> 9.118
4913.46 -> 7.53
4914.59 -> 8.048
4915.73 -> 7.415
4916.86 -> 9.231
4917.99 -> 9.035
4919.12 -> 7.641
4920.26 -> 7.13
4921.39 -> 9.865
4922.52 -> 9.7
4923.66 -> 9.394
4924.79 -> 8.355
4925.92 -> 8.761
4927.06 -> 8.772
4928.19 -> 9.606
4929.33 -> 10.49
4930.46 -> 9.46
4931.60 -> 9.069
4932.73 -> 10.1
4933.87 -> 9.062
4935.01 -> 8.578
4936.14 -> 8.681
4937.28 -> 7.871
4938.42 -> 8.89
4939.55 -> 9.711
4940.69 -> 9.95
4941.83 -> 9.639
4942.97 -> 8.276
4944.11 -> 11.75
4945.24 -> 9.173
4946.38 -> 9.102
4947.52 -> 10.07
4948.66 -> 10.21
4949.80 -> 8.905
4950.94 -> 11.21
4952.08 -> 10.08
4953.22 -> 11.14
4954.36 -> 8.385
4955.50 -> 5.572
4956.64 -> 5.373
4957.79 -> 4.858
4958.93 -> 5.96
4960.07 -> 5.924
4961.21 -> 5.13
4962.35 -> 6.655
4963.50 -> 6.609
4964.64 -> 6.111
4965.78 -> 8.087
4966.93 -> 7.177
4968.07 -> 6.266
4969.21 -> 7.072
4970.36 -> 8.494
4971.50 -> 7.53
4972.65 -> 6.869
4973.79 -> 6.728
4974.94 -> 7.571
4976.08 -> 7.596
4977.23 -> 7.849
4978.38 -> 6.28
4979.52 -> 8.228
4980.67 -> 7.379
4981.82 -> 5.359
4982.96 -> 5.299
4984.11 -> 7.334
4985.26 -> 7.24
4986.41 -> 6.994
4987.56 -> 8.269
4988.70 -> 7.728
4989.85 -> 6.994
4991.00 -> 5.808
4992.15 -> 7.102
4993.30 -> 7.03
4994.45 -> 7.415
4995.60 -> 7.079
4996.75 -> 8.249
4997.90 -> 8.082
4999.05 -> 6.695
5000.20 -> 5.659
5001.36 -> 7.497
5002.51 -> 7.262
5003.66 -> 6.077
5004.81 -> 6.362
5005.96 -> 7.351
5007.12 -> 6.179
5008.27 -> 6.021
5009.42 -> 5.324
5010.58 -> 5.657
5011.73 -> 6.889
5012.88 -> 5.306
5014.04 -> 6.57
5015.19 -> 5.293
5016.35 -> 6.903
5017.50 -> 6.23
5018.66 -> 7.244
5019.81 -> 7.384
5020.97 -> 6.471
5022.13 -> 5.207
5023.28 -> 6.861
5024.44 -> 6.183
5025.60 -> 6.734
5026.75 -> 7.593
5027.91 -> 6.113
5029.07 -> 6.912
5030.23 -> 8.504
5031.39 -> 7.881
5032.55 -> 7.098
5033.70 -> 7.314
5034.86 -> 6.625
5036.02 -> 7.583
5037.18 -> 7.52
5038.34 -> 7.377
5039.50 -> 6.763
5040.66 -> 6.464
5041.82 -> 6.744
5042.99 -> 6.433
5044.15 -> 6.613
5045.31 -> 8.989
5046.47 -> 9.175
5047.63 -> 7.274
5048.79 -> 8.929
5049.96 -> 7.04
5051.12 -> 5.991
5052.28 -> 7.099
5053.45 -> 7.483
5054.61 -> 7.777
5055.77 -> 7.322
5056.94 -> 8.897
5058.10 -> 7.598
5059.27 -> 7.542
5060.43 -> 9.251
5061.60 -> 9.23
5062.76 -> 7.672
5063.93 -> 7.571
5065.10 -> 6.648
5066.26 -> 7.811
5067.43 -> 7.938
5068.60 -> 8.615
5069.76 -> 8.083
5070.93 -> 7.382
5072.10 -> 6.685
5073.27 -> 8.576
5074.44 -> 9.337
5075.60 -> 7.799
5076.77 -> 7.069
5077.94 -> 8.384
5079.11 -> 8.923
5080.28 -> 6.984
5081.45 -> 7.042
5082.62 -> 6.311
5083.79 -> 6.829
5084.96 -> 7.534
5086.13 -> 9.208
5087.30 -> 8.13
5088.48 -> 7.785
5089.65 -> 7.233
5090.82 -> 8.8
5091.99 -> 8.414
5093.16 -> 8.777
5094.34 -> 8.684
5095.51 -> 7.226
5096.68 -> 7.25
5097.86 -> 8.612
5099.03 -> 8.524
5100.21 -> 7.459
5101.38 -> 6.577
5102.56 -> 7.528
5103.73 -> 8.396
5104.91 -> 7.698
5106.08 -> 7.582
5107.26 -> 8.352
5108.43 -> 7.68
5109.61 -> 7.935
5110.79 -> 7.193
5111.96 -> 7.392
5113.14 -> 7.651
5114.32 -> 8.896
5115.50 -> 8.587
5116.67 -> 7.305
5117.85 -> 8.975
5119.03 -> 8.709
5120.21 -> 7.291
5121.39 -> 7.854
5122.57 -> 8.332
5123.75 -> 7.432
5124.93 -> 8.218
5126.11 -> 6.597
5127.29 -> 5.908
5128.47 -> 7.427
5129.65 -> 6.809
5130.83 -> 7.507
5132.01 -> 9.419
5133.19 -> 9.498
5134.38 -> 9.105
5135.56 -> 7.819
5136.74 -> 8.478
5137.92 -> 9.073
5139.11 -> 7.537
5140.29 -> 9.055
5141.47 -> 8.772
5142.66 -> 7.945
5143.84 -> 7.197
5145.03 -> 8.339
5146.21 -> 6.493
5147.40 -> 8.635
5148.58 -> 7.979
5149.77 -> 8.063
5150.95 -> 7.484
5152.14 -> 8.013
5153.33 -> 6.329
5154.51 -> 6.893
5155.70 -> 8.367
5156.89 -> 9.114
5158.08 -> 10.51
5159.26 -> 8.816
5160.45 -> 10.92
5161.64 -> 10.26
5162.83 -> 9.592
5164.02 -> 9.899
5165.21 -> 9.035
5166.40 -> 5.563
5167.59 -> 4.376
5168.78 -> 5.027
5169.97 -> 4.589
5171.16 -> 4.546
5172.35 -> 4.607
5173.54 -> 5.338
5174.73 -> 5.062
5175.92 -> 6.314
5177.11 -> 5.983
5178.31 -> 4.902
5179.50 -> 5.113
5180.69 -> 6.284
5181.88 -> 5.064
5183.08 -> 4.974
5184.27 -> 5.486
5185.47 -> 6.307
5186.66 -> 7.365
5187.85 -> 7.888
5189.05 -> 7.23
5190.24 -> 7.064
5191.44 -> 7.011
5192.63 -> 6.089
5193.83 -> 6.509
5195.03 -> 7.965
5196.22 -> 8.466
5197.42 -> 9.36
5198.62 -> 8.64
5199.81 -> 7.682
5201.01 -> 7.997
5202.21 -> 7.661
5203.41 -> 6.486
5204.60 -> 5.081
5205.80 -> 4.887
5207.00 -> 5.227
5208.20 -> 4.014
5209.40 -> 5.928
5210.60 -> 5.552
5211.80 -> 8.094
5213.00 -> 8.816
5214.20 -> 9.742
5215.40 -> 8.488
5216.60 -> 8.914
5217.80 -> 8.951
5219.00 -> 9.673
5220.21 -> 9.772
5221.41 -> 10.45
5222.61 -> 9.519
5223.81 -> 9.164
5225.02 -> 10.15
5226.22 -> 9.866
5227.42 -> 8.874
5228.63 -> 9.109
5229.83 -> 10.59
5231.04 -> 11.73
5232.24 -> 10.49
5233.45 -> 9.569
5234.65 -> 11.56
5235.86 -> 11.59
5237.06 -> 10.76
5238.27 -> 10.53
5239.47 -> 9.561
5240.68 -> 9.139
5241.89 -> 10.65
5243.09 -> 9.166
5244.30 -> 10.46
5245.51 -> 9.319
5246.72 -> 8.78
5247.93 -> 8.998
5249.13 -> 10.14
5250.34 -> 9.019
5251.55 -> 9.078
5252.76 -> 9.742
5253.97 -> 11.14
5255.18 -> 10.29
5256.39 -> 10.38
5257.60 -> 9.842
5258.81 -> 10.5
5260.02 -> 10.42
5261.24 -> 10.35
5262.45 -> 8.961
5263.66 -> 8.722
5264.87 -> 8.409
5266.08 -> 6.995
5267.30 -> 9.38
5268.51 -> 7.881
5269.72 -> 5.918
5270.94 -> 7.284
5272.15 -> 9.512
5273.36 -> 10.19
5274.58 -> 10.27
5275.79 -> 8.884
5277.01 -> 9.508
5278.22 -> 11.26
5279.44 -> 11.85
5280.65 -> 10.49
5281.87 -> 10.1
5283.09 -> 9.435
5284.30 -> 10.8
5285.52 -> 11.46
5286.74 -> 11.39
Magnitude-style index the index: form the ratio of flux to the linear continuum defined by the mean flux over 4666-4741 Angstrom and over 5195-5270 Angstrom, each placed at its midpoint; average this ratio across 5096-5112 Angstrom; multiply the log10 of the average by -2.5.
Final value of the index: 0.11 mag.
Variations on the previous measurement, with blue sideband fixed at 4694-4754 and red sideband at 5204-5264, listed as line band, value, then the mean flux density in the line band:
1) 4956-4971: 0.28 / 6.44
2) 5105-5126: 0.12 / 7.93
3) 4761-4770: 0.40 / 5.33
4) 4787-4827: 0.20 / 6.55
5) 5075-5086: 0.16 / 7.51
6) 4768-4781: 0.31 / 5.84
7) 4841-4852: 0.21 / 6.6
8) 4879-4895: 0.09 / 7.5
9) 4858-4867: 0.12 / 7.2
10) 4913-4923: -0.02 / 8.4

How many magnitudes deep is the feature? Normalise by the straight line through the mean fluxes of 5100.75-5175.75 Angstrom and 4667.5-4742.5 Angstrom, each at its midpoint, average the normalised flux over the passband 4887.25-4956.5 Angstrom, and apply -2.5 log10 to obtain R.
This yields -0.14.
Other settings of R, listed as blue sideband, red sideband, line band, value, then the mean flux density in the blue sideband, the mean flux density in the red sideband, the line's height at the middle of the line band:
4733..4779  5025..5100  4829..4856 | 0.07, 6.86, 7.68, 7.09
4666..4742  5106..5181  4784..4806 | 0.14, 7.36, 7.6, 7.41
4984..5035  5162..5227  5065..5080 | -0.15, 6.81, 7.13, 6.92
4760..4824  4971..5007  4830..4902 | -0.09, 6.19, 7.05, 6.51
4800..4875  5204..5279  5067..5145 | 0.05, 6.73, 9.16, 8.34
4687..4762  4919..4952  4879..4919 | 0.16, 7.55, 9.32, 9.02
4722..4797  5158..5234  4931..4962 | -0.20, 6.85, 7.55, 7.15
